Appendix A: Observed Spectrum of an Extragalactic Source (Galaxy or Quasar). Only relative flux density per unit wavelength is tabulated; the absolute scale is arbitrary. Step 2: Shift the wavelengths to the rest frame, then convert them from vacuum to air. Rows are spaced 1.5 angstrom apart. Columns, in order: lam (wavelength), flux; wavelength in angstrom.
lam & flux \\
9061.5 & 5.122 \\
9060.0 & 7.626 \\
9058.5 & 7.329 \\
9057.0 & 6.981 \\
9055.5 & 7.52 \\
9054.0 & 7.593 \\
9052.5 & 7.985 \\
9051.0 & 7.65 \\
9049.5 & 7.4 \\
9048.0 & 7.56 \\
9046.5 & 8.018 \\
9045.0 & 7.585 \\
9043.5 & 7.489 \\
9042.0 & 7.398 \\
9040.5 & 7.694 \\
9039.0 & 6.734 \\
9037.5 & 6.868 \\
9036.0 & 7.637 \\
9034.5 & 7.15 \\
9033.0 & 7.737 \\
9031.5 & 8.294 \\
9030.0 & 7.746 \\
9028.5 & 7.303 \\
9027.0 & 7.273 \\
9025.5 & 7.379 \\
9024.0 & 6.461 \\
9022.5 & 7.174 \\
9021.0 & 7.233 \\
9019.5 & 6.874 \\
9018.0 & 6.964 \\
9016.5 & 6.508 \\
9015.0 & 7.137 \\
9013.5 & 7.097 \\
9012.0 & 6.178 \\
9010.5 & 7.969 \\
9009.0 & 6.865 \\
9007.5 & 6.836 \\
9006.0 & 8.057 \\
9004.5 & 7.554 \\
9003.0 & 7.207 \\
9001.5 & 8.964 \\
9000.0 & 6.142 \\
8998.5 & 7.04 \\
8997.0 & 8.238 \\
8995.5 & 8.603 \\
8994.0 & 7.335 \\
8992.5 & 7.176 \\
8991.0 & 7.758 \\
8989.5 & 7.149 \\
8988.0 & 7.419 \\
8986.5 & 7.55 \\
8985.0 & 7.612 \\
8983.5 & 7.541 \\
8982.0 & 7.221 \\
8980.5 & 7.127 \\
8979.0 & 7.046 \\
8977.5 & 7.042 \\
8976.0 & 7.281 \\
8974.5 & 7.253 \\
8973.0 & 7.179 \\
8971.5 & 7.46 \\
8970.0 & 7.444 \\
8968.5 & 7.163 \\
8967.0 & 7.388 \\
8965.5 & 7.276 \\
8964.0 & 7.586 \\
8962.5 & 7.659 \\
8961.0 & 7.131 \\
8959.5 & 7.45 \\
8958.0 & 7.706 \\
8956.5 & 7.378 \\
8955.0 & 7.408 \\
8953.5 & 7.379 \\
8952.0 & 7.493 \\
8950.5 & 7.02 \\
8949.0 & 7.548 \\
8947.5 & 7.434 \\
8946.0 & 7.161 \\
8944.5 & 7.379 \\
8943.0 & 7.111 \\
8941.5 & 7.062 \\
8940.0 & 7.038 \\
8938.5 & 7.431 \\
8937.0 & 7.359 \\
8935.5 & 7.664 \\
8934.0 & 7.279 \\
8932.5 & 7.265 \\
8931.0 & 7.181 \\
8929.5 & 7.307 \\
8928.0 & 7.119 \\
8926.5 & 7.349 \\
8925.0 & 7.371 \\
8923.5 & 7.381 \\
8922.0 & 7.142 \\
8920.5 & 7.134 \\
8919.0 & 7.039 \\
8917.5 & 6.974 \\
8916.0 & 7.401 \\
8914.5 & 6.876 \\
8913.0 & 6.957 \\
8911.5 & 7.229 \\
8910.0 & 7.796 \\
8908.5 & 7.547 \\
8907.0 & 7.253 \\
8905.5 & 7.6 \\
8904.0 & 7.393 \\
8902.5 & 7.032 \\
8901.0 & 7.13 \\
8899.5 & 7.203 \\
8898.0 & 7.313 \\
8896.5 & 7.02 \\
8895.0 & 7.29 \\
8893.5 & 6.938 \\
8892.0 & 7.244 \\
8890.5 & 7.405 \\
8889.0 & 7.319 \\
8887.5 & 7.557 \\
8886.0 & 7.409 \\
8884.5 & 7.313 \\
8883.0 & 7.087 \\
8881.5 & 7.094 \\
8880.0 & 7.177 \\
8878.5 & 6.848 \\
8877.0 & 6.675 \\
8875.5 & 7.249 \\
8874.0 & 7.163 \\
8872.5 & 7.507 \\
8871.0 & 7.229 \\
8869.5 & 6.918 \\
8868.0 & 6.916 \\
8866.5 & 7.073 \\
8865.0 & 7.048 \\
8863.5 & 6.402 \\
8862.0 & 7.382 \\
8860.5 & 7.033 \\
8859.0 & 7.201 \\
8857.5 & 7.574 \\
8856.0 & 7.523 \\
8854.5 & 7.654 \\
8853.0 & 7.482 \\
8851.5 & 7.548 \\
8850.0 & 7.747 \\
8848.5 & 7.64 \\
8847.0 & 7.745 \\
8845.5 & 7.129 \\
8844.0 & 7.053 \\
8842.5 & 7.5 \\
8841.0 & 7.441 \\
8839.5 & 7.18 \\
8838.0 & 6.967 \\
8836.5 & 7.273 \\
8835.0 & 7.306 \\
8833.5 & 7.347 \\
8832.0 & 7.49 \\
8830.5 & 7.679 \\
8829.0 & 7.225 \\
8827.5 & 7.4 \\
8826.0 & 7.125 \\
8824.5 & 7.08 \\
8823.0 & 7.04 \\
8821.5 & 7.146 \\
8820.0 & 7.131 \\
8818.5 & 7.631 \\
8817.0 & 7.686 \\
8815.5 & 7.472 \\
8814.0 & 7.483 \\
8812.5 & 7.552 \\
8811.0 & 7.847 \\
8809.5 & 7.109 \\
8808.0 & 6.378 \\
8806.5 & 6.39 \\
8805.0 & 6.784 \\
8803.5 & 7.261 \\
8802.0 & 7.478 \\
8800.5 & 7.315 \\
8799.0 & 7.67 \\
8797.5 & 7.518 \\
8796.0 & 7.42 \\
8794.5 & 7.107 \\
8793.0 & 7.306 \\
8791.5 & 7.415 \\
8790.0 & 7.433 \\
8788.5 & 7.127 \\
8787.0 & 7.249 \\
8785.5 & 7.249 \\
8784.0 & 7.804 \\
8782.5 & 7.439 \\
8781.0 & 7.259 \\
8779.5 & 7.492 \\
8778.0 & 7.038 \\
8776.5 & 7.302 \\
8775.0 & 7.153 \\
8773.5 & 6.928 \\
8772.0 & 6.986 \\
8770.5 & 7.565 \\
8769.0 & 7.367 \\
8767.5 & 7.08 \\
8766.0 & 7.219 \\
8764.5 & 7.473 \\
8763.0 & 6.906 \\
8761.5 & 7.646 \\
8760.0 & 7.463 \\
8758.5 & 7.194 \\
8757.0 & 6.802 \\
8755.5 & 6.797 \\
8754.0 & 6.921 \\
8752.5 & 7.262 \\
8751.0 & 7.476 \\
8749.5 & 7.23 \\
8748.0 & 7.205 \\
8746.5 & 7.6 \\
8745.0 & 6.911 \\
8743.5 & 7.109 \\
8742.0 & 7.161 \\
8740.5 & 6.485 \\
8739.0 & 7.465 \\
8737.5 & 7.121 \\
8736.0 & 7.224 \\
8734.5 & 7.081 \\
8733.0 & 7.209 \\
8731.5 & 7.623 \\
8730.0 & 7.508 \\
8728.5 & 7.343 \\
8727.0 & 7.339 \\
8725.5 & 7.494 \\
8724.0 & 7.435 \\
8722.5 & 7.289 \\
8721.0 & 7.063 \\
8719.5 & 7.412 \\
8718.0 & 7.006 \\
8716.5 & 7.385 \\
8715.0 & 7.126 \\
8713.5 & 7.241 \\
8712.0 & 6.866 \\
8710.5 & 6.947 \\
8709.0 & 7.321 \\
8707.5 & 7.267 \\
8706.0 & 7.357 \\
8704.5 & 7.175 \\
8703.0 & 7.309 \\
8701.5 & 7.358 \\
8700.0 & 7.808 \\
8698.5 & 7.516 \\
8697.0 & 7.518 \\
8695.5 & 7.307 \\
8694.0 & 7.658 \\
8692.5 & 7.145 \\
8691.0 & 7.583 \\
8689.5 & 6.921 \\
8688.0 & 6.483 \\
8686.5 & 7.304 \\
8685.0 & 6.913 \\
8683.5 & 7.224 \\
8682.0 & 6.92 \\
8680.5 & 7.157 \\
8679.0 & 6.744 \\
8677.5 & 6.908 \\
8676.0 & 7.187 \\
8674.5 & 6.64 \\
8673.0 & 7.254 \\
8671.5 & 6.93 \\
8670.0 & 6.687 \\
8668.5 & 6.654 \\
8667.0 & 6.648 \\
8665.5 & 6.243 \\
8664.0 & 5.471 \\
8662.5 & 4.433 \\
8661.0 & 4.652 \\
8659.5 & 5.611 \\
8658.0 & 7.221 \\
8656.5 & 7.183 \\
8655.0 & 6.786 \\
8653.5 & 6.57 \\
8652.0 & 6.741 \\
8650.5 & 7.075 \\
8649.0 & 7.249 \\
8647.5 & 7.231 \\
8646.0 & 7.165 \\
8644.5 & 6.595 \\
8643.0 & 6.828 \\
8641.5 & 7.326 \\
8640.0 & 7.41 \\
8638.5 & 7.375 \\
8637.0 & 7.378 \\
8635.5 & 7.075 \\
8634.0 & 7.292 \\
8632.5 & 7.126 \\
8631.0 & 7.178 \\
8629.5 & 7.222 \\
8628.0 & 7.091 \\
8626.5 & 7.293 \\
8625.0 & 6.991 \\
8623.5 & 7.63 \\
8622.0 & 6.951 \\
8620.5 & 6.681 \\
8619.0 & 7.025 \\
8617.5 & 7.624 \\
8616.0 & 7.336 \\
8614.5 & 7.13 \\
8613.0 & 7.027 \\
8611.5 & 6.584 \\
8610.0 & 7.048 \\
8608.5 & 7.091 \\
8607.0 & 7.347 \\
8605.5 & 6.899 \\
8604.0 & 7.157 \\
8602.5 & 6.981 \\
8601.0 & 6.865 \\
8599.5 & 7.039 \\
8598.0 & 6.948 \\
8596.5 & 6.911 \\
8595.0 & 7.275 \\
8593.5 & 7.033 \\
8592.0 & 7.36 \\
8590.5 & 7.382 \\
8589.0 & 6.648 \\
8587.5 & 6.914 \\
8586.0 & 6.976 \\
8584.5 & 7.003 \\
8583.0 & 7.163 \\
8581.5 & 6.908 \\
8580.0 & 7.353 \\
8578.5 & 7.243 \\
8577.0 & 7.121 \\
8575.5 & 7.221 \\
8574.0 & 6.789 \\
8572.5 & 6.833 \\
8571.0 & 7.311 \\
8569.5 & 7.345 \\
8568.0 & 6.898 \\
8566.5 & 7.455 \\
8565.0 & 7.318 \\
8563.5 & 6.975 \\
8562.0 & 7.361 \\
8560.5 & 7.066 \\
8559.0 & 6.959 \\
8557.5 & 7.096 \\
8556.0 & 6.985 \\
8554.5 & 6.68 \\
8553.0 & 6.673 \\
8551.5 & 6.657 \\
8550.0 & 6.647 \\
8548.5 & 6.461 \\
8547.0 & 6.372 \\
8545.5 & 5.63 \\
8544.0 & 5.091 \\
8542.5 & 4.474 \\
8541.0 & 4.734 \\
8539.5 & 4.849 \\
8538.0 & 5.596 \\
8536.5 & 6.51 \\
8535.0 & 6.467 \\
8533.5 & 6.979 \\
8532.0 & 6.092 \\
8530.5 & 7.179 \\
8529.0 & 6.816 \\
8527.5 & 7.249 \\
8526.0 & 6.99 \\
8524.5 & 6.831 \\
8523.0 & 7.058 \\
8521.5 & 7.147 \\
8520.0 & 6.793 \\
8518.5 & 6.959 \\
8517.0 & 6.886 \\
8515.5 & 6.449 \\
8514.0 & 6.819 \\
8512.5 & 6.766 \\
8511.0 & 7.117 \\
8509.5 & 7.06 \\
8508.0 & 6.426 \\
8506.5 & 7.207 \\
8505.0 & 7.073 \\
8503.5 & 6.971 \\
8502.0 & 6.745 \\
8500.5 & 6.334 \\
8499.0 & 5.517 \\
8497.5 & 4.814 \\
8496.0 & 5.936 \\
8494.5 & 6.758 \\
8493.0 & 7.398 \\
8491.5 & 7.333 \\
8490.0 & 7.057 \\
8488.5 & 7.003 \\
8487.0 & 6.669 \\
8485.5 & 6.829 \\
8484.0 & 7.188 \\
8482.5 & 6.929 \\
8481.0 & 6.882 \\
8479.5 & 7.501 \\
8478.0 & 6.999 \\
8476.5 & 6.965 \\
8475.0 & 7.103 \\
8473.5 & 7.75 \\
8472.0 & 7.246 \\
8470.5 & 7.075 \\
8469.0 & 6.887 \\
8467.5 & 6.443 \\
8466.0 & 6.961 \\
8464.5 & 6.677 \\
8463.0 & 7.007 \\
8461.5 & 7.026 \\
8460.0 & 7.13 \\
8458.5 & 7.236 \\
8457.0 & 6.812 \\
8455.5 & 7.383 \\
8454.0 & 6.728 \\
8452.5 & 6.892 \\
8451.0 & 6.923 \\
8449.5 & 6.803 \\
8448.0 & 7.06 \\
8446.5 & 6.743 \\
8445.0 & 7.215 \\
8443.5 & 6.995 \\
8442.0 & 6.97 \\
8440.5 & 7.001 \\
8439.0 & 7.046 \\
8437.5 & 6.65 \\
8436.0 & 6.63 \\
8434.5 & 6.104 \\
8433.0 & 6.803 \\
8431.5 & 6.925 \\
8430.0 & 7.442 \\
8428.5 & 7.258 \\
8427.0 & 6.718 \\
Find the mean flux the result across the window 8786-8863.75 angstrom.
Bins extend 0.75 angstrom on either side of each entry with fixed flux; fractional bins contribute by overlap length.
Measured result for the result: 7.31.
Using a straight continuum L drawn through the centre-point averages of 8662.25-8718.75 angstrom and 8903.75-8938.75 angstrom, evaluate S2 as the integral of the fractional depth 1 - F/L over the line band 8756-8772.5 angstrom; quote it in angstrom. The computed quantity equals -0.3 angstrom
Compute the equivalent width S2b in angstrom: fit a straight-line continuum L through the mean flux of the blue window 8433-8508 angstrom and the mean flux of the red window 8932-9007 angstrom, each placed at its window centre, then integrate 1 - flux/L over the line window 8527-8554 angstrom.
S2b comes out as 3.14 angstrom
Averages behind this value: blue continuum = 6.86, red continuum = 7.4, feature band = 6.13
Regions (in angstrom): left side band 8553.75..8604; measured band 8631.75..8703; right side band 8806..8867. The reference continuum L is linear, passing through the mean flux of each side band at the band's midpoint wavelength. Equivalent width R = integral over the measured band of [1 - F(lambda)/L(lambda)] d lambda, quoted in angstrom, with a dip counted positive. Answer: 2.4 angstrom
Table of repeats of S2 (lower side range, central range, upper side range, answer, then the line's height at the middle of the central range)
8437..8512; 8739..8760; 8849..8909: 0.0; 7.13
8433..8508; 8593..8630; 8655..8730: -0.8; 6.94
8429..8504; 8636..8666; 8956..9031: 1.7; 7.03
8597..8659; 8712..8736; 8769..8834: -0.3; 7.2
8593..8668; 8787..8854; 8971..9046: -1.9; 7.12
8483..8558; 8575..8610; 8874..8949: -2.1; 6.67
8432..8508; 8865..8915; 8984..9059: 0.4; 7.26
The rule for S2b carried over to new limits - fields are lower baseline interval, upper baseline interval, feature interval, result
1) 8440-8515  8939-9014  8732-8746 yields 0.1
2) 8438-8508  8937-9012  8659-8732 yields 1.2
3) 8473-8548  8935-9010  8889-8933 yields 0.3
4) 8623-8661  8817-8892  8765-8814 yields -0.5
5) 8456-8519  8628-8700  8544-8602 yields -0.6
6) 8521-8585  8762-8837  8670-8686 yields 0.0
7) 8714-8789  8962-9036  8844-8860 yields -0.5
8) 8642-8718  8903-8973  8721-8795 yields -2.3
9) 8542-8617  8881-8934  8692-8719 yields -1.0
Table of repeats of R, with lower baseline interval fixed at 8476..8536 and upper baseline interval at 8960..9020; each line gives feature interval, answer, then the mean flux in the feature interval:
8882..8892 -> -0.2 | 7.33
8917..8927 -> 0.1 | 7.2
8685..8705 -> -0.8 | 7.3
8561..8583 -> -0.9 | 7.15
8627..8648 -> -0.7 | 7.16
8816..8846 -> -0.6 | 7.29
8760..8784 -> -0.6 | 7.28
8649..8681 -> 2.1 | 6.53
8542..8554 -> 1.4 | 6.05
